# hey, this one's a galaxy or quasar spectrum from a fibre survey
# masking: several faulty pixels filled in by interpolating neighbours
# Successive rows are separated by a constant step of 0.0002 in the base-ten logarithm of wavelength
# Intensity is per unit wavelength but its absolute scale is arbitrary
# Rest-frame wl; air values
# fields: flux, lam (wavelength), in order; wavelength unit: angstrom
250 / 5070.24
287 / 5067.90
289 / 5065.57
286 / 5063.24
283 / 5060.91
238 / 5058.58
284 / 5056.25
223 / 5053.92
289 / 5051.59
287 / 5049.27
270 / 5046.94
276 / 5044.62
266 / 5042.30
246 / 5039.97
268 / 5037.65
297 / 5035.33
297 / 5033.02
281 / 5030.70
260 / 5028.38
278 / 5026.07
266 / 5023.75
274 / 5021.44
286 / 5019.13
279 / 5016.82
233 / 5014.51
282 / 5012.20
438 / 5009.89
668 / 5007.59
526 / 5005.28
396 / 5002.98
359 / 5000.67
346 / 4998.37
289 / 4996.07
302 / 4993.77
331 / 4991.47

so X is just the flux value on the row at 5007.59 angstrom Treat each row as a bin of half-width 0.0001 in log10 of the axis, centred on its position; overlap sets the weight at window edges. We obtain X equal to 668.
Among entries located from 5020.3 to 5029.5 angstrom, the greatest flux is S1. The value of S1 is 278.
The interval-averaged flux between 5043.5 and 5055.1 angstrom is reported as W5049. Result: 269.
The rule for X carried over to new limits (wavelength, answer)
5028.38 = 260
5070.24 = 250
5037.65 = 268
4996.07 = 289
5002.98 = 396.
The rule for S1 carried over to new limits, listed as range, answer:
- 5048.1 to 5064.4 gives 289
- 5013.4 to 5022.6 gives 286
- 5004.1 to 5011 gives 668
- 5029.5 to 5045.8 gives 297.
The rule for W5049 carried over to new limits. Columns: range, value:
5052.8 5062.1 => 257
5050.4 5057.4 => 265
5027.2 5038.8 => 281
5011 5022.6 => 271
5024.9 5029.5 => 269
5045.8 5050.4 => 278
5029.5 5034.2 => 289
